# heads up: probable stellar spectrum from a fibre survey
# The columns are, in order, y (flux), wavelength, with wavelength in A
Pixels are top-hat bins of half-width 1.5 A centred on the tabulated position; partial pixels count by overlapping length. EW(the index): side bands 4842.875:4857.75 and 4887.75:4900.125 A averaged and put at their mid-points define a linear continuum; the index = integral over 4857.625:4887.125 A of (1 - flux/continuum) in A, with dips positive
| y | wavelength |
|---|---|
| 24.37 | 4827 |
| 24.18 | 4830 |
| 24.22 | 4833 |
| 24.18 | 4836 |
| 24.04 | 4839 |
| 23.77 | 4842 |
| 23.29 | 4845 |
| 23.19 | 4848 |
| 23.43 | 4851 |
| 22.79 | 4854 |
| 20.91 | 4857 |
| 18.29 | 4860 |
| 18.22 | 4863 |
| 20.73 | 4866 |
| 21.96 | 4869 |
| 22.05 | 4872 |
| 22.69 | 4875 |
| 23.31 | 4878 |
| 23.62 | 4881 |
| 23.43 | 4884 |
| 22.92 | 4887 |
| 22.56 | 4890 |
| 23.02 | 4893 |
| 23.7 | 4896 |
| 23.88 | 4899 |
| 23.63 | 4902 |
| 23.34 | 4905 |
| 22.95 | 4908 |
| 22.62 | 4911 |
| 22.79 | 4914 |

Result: 1.8 A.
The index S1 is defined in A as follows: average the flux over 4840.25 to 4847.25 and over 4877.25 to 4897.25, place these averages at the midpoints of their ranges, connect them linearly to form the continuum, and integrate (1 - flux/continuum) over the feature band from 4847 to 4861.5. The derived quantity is 1.1 A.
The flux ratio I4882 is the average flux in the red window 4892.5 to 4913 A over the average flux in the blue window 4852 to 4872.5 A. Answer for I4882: 1.13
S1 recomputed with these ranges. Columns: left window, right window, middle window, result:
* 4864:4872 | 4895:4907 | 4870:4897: -0.8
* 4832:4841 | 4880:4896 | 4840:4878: 2.9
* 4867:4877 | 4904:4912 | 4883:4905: -0.6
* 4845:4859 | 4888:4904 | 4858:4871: 1.6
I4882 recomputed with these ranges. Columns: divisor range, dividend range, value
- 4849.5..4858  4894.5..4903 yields 1.06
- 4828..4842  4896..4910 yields 0.97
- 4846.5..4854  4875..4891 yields 1.00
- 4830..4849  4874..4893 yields 0.97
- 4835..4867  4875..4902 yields 1.06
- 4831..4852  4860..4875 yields 0.87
